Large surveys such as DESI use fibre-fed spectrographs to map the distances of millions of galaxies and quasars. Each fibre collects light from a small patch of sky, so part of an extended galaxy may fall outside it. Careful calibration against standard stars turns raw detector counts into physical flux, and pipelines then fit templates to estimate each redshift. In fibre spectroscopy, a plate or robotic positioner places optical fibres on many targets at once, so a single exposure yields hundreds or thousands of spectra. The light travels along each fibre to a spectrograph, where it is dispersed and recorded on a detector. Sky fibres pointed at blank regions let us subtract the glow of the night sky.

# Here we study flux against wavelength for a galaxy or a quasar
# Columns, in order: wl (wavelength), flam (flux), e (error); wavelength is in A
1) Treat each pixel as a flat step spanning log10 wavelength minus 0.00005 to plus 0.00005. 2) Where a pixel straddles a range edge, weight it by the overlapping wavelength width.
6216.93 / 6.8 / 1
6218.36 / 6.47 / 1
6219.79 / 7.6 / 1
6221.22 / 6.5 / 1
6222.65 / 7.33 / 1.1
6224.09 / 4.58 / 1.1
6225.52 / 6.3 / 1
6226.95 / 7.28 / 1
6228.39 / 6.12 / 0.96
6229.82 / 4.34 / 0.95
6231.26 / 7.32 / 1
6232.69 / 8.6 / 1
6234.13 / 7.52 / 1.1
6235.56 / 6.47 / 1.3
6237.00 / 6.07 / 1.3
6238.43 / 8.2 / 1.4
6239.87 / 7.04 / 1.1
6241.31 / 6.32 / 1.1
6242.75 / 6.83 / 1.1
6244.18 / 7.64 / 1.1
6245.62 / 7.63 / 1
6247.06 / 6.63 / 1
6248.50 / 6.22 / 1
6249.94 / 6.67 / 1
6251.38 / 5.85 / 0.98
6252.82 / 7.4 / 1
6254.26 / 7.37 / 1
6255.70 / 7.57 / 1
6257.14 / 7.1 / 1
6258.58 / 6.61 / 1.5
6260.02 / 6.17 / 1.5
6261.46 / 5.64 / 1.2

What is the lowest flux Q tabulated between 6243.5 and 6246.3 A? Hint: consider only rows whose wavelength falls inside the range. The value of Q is 7.63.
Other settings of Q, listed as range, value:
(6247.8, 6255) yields 5.85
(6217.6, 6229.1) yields 4.58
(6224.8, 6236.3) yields 4.34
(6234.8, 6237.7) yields 6.07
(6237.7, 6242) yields 6.32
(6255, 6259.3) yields 6.61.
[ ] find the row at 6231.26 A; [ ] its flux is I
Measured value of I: 7.32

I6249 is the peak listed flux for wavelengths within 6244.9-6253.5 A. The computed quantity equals 7.63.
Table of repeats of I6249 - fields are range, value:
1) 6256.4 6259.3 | 7.1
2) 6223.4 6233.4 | 8.6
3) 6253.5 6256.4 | 7.57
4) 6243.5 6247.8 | 7.64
